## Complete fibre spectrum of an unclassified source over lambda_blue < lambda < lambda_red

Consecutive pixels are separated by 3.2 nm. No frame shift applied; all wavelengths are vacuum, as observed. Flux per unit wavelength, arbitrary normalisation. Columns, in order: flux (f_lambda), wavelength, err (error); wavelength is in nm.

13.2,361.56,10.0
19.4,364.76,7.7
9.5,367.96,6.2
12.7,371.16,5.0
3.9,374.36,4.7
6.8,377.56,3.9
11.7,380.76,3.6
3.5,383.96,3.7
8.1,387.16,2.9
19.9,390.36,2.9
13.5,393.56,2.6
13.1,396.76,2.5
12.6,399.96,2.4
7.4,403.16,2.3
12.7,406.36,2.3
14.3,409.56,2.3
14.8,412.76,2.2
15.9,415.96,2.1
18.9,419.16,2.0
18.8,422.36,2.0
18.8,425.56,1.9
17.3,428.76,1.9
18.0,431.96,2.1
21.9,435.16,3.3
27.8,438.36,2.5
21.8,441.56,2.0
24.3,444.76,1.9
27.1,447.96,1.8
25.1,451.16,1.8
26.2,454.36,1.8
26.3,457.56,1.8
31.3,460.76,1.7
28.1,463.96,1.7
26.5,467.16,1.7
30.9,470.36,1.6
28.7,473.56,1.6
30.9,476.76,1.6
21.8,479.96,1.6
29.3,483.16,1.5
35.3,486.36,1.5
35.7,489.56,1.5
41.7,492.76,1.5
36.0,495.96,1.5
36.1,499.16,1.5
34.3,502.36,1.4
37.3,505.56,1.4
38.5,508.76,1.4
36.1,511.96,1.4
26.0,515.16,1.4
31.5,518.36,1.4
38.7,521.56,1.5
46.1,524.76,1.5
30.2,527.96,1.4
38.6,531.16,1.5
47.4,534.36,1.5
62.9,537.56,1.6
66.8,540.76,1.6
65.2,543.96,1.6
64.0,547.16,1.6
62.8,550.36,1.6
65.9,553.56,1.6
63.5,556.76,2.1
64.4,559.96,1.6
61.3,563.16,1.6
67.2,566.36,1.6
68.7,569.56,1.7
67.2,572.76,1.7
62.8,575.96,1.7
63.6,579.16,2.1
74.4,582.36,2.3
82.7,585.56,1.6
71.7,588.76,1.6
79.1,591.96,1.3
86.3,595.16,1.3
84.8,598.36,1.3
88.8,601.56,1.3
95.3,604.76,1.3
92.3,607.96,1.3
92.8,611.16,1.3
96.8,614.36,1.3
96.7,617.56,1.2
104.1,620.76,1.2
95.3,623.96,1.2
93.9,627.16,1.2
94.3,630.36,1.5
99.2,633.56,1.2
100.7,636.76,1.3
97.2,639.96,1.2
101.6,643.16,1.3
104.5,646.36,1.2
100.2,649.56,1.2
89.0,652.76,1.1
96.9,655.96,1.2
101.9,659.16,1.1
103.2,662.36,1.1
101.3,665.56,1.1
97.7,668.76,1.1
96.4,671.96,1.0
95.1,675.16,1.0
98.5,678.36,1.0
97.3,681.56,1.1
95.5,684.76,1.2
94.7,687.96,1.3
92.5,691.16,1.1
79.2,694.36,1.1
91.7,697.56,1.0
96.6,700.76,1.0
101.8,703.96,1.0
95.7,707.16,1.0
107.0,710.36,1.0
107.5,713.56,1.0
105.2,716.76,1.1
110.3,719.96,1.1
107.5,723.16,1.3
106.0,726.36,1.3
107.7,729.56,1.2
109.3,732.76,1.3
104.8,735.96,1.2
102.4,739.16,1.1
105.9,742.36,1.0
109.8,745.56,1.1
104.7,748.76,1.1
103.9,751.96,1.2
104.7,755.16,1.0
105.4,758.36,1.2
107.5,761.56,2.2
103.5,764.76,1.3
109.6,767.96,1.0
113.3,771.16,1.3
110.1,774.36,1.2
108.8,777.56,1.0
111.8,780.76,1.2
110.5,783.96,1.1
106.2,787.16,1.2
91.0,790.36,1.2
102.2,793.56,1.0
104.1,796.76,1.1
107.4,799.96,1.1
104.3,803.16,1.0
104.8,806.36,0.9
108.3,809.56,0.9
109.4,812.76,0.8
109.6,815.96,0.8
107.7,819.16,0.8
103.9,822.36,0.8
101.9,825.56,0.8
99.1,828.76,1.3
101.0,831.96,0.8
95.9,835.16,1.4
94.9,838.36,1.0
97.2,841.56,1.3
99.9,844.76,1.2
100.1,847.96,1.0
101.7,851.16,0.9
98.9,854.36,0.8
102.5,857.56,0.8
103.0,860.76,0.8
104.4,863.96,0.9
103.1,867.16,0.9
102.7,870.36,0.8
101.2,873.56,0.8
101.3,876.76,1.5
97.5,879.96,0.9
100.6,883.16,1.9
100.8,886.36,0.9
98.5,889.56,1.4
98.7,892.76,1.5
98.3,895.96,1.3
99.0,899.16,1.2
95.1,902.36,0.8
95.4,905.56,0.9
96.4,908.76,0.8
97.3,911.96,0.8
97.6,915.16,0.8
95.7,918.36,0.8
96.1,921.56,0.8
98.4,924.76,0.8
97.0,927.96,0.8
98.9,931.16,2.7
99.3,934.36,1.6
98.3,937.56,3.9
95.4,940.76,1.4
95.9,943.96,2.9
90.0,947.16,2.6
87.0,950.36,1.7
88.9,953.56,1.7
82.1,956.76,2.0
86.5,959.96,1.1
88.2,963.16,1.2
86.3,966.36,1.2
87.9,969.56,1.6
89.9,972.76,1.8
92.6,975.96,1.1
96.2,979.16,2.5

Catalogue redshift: 0.342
